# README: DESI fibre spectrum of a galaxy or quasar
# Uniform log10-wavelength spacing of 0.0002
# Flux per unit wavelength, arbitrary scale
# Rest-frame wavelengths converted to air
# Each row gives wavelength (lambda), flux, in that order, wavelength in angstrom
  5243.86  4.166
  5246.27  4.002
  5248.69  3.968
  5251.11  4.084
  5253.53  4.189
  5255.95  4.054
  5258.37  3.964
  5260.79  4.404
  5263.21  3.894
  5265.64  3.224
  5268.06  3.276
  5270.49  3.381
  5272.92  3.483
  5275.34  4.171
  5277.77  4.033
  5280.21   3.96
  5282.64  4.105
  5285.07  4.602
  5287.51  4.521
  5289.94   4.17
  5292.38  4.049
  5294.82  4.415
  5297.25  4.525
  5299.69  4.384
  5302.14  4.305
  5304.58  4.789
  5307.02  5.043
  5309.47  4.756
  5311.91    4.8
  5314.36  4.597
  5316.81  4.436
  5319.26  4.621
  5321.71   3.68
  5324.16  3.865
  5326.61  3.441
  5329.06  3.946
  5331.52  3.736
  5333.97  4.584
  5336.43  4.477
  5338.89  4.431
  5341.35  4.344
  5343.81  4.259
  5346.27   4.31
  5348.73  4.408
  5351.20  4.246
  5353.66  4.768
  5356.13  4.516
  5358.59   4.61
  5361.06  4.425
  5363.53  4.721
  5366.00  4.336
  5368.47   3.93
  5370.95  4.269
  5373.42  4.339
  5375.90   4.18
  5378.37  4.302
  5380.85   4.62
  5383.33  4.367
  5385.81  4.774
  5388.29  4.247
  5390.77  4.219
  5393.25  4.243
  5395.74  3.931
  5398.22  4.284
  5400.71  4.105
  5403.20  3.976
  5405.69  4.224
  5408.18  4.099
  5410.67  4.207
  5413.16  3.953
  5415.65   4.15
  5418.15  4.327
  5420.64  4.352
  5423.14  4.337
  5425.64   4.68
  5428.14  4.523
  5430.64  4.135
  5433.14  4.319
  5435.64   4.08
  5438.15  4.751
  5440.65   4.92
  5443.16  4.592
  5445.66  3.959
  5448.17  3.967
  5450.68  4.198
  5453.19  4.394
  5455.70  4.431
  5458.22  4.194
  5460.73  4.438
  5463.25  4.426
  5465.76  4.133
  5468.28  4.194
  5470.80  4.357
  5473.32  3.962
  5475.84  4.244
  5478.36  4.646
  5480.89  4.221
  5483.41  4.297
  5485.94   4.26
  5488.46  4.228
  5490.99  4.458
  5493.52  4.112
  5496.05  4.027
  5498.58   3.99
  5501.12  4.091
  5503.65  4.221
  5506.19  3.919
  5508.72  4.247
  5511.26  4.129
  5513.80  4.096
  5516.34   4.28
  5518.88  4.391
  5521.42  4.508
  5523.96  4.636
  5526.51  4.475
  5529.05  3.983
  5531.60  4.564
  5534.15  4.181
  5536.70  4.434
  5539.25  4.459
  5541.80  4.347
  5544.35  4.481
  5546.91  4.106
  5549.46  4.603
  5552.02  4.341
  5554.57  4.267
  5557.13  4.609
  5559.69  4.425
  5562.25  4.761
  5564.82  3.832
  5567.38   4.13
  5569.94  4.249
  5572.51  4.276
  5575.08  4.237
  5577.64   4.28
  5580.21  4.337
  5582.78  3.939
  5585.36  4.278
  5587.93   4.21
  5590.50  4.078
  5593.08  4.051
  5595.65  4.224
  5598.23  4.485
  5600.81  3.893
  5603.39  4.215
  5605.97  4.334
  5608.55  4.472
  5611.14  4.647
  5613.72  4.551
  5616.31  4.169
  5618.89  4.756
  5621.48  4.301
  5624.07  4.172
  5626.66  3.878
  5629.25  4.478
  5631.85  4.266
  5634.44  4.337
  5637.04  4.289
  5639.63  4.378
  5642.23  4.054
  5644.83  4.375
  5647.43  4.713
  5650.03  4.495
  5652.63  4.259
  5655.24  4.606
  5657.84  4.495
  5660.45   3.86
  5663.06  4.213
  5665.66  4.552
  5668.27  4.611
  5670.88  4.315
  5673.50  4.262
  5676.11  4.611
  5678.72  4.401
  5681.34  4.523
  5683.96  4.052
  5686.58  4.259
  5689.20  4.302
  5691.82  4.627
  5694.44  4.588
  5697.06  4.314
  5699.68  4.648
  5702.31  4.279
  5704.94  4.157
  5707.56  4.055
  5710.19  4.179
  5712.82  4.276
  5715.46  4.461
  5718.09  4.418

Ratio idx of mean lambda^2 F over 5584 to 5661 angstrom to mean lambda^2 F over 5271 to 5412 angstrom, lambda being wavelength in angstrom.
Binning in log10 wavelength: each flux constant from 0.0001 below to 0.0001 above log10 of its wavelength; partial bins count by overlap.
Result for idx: 1.1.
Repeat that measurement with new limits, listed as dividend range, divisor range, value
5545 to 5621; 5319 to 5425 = 1.09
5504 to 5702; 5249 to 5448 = 1.12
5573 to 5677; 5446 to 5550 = 1.06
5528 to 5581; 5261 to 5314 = 1.14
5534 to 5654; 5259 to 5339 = 1.15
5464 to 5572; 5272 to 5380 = 1.06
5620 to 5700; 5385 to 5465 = 1.11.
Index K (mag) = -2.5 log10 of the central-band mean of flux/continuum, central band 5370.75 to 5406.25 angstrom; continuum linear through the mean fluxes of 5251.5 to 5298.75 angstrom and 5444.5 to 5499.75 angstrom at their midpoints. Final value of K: -0.03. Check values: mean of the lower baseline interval 4.03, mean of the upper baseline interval 4.23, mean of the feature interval 4.27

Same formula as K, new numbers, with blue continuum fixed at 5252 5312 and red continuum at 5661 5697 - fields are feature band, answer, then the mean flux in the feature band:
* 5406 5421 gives 0.02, 4.18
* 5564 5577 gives 0.04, 4.17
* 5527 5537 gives 0.01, 4.29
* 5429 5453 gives -0.02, 4.33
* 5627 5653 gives 0.01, 4.35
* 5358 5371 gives -0.04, 4.38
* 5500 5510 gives 0.05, 4.12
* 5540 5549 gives -0.01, 4.35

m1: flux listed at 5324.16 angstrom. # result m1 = 3.865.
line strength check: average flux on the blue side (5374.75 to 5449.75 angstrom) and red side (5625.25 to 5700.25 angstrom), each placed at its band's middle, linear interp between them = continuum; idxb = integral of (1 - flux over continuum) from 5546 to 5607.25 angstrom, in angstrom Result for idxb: 1.21 angstrom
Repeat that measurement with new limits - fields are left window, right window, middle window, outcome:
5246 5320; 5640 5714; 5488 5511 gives 0.8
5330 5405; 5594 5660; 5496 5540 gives 0.8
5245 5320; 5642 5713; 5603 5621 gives -0.5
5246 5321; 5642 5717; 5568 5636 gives 1.0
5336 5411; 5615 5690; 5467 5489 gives 0.3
